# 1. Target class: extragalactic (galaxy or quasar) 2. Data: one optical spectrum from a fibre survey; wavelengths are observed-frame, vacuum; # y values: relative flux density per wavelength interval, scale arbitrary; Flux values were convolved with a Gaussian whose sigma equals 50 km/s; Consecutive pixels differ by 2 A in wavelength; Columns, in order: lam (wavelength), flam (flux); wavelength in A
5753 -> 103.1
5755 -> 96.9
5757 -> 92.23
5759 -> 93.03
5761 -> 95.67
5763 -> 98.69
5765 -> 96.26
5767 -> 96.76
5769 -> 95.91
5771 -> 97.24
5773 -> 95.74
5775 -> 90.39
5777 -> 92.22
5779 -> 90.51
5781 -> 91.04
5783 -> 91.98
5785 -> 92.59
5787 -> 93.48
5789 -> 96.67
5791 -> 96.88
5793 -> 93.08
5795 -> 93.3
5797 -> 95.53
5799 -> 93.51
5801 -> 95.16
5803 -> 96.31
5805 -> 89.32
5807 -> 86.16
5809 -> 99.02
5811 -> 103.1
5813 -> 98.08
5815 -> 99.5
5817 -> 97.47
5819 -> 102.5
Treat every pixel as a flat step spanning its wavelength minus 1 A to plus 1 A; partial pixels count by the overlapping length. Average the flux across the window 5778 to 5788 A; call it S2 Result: 91.9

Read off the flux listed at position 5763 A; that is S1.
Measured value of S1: 98.69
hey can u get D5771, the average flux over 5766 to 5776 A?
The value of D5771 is 95.2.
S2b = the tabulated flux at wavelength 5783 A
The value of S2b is 91.98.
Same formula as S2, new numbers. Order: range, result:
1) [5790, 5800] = 94.5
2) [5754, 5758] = 94.6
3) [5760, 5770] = 96.7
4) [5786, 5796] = 94.7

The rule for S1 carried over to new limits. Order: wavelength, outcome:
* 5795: 93.3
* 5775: 90.39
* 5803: 96.31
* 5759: 93.03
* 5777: 92.22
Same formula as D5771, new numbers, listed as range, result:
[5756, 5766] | 95.2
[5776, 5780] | 91.4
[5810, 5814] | 101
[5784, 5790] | 94.2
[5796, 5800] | 94.5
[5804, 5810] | 91.5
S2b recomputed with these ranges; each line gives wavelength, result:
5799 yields 93.51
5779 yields 90.51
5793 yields 93.08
